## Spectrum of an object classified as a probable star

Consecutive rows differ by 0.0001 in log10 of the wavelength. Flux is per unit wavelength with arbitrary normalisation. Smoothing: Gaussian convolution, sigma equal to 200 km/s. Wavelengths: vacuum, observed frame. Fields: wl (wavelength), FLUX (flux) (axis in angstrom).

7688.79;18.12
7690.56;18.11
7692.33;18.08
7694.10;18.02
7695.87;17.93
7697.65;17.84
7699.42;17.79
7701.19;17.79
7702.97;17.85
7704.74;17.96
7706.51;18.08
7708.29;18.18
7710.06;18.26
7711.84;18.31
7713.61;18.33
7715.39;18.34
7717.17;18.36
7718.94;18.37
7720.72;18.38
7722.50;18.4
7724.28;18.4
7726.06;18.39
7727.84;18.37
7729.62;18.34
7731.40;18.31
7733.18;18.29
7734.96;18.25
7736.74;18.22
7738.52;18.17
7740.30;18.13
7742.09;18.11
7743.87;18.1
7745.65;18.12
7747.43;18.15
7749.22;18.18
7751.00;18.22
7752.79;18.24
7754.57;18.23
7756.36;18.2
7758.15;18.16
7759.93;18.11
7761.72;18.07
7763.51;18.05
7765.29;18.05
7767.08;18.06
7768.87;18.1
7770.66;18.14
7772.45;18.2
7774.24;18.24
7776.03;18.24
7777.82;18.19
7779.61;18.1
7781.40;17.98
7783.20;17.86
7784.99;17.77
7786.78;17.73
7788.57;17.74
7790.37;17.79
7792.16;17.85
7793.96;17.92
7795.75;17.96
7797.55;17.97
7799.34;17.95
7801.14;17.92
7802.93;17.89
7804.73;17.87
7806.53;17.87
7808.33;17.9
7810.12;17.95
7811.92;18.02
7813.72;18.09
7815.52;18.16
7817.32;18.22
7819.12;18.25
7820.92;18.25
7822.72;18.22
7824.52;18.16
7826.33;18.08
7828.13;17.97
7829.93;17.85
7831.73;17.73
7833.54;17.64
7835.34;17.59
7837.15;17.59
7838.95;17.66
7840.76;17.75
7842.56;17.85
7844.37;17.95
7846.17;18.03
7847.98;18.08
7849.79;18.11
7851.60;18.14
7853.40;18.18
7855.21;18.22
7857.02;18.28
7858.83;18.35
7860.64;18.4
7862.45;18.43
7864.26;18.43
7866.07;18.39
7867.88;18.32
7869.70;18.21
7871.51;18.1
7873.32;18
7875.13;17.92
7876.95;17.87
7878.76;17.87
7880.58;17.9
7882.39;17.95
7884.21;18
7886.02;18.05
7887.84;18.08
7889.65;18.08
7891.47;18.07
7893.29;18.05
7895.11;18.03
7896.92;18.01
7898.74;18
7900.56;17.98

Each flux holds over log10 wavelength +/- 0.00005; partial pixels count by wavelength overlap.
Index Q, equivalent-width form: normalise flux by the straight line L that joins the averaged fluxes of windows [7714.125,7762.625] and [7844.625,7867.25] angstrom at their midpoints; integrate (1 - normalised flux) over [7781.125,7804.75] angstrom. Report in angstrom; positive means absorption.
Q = 0.5 angstrom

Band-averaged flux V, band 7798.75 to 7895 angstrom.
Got 18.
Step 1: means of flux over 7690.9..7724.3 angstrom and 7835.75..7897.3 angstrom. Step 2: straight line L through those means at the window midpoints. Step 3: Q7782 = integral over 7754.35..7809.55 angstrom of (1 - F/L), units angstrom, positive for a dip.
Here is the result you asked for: 0.3 angstrom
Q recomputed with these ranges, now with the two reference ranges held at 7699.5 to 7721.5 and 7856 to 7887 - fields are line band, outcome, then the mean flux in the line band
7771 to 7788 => 0.1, 18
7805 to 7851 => 0.5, 18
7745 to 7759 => 0.0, 18.2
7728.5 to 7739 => -0.1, 18.3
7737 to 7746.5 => 0.0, 18.1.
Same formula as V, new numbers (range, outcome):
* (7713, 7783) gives 18.2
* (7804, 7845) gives 17.9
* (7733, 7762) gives 18.2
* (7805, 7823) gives 18.1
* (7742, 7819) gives 18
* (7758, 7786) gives 18.1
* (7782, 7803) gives 17.9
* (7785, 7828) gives 18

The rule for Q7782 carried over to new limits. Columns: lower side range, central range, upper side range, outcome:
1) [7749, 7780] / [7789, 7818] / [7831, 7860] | 0.2 angstrom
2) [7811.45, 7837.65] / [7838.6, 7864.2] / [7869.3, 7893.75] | -0.2 angstrom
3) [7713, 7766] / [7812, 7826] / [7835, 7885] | 0.0 angstrom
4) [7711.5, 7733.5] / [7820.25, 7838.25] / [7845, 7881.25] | 0.3 angstrom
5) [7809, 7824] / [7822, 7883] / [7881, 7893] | 0.2 angstrom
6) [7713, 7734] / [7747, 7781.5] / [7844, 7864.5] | 0.3 angstrom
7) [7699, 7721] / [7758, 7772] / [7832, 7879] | 0.0 angstrom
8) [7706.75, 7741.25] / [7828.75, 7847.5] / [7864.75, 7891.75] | 0.4 angstrom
